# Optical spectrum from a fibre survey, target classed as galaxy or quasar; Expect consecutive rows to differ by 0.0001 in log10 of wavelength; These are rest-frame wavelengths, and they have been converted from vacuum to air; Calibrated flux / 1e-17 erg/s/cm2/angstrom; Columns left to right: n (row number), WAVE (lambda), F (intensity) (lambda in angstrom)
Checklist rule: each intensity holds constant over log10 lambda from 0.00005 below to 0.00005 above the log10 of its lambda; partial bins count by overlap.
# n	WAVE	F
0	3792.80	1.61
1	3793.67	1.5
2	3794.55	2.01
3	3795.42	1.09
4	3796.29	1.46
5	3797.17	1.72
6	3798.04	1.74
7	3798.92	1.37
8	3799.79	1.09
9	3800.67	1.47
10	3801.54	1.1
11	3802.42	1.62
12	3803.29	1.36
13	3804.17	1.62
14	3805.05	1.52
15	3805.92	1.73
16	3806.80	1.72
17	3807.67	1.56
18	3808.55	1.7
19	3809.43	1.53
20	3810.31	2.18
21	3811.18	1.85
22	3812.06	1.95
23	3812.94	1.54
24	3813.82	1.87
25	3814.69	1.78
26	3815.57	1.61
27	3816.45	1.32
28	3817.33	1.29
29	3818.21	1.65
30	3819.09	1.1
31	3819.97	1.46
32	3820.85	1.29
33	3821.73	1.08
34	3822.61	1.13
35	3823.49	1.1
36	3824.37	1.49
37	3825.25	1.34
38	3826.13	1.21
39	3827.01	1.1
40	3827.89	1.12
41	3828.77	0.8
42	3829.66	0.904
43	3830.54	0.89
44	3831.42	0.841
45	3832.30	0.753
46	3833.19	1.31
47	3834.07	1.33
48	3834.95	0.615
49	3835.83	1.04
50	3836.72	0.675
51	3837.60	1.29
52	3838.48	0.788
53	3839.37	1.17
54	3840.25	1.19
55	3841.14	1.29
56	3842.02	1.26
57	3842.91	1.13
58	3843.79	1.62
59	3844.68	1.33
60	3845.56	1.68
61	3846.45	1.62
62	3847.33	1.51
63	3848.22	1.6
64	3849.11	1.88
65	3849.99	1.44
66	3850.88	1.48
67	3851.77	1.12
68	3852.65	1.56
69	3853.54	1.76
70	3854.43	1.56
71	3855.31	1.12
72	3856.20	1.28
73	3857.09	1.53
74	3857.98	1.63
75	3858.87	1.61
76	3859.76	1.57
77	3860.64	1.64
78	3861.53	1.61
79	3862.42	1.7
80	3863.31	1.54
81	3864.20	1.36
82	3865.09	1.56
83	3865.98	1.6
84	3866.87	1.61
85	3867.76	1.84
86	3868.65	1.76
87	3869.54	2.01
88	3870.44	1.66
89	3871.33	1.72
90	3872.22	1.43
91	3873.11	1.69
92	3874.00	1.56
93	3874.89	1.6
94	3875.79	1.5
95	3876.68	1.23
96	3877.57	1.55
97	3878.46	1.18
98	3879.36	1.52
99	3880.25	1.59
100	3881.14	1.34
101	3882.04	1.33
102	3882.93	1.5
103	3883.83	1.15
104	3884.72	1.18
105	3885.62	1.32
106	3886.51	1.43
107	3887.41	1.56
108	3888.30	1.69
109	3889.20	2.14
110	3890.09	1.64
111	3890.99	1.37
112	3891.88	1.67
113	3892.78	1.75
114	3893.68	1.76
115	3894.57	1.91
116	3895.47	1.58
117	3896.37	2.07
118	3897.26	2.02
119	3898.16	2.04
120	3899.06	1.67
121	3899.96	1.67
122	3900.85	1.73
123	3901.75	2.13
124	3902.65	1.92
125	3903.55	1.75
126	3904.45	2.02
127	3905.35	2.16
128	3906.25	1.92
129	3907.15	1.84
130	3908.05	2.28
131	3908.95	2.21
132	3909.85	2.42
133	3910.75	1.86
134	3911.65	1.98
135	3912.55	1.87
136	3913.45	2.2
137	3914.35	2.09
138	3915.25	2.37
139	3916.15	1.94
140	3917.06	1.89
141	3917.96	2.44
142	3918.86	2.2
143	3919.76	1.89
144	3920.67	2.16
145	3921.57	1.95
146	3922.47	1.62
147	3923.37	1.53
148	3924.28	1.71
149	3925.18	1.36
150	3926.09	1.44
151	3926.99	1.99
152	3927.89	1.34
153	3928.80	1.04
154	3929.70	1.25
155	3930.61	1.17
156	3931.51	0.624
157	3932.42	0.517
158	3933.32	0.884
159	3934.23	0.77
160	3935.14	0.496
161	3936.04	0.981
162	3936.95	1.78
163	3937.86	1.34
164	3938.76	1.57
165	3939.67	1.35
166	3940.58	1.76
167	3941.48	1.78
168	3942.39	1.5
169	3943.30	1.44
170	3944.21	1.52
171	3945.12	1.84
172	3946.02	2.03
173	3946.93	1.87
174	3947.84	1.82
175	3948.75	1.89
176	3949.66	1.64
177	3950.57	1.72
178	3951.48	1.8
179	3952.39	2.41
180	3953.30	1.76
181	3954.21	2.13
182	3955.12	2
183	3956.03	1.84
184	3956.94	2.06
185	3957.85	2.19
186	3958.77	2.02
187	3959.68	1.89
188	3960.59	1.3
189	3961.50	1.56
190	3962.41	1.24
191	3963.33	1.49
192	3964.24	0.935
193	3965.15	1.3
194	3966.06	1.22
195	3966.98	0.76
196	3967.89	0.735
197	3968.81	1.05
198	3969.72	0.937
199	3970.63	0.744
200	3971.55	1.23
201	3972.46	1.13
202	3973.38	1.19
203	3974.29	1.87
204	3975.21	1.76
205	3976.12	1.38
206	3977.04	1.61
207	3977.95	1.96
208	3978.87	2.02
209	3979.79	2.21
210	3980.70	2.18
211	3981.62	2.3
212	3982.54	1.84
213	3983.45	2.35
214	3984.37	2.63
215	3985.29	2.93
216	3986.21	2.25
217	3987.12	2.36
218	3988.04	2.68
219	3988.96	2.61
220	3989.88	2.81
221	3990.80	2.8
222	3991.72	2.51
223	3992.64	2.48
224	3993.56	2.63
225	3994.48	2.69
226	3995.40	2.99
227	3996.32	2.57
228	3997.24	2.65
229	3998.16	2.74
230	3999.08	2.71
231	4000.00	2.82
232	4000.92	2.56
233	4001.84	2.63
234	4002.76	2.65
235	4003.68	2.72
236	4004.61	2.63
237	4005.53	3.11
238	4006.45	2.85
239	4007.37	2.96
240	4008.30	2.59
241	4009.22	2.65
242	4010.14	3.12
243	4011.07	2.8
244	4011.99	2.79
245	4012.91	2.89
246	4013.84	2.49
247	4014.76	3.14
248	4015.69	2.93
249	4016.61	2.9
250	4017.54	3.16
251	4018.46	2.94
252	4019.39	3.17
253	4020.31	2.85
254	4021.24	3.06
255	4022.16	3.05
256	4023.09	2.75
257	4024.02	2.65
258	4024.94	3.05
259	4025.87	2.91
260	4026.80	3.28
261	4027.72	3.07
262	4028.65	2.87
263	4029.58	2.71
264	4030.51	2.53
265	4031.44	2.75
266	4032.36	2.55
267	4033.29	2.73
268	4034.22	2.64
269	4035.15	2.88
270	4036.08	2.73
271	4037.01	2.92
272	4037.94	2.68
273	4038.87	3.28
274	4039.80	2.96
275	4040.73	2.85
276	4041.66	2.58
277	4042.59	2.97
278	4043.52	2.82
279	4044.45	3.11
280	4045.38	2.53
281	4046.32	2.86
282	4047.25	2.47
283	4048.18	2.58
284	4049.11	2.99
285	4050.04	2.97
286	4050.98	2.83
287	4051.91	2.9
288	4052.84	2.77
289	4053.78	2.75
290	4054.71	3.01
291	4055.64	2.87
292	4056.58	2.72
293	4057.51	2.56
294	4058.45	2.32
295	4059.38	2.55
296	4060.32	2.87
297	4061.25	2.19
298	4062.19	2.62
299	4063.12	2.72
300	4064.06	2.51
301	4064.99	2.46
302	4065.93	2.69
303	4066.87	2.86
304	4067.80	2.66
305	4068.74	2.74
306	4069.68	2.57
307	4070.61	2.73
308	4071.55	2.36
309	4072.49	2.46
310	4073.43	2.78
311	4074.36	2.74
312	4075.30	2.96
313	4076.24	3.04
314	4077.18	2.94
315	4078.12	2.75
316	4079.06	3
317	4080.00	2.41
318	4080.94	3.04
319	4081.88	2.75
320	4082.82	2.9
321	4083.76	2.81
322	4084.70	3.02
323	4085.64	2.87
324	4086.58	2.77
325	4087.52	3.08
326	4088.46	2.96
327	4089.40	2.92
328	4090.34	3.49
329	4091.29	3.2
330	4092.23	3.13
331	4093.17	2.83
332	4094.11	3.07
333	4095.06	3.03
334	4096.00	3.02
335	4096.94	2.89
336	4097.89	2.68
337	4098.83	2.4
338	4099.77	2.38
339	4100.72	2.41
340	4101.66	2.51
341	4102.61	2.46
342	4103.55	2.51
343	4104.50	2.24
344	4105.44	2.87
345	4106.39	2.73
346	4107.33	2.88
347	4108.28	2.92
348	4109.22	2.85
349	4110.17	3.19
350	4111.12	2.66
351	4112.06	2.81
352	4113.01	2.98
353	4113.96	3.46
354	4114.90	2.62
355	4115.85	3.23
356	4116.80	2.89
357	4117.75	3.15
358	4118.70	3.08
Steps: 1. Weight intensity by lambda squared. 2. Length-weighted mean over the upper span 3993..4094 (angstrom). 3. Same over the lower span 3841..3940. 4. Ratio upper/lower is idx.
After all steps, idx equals 1.9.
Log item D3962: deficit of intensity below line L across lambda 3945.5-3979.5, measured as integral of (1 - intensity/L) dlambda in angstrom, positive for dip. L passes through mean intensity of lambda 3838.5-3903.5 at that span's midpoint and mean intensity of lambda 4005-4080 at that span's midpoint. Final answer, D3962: 9.7 angstrom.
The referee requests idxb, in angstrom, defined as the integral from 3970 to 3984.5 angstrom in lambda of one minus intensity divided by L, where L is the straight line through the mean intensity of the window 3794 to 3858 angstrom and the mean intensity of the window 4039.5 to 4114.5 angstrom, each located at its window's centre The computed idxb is 3.2 angstrom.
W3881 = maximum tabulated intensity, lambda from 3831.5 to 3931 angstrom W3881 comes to 2.44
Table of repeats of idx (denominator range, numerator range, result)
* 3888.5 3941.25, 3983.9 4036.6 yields 1.71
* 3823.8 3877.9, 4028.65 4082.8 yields 2.19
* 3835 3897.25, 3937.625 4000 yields 1.34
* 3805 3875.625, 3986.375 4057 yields 2.15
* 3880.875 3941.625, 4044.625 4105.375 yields 1.80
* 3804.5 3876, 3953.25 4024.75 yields 1.71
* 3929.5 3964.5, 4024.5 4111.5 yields 1.91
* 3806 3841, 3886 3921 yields 1.55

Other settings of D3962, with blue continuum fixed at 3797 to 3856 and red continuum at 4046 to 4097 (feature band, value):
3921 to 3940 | 6.7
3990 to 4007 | -2.4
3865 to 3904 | 1.7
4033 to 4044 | -1.0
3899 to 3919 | -1.9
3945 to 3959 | 1.1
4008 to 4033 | -3.8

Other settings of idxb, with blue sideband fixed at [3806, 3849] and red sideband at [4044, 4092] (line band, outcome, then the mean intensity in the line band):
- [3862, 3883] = 0.6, 1.56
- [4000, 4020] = -3.4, 2.84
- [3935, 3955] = 3.6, 1.68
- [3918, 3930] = 1.4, 1.68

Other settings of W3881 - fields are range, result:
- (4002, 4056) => 3.28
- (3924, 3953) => 2.41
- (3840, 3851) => 1.88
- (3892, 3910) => 2.42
